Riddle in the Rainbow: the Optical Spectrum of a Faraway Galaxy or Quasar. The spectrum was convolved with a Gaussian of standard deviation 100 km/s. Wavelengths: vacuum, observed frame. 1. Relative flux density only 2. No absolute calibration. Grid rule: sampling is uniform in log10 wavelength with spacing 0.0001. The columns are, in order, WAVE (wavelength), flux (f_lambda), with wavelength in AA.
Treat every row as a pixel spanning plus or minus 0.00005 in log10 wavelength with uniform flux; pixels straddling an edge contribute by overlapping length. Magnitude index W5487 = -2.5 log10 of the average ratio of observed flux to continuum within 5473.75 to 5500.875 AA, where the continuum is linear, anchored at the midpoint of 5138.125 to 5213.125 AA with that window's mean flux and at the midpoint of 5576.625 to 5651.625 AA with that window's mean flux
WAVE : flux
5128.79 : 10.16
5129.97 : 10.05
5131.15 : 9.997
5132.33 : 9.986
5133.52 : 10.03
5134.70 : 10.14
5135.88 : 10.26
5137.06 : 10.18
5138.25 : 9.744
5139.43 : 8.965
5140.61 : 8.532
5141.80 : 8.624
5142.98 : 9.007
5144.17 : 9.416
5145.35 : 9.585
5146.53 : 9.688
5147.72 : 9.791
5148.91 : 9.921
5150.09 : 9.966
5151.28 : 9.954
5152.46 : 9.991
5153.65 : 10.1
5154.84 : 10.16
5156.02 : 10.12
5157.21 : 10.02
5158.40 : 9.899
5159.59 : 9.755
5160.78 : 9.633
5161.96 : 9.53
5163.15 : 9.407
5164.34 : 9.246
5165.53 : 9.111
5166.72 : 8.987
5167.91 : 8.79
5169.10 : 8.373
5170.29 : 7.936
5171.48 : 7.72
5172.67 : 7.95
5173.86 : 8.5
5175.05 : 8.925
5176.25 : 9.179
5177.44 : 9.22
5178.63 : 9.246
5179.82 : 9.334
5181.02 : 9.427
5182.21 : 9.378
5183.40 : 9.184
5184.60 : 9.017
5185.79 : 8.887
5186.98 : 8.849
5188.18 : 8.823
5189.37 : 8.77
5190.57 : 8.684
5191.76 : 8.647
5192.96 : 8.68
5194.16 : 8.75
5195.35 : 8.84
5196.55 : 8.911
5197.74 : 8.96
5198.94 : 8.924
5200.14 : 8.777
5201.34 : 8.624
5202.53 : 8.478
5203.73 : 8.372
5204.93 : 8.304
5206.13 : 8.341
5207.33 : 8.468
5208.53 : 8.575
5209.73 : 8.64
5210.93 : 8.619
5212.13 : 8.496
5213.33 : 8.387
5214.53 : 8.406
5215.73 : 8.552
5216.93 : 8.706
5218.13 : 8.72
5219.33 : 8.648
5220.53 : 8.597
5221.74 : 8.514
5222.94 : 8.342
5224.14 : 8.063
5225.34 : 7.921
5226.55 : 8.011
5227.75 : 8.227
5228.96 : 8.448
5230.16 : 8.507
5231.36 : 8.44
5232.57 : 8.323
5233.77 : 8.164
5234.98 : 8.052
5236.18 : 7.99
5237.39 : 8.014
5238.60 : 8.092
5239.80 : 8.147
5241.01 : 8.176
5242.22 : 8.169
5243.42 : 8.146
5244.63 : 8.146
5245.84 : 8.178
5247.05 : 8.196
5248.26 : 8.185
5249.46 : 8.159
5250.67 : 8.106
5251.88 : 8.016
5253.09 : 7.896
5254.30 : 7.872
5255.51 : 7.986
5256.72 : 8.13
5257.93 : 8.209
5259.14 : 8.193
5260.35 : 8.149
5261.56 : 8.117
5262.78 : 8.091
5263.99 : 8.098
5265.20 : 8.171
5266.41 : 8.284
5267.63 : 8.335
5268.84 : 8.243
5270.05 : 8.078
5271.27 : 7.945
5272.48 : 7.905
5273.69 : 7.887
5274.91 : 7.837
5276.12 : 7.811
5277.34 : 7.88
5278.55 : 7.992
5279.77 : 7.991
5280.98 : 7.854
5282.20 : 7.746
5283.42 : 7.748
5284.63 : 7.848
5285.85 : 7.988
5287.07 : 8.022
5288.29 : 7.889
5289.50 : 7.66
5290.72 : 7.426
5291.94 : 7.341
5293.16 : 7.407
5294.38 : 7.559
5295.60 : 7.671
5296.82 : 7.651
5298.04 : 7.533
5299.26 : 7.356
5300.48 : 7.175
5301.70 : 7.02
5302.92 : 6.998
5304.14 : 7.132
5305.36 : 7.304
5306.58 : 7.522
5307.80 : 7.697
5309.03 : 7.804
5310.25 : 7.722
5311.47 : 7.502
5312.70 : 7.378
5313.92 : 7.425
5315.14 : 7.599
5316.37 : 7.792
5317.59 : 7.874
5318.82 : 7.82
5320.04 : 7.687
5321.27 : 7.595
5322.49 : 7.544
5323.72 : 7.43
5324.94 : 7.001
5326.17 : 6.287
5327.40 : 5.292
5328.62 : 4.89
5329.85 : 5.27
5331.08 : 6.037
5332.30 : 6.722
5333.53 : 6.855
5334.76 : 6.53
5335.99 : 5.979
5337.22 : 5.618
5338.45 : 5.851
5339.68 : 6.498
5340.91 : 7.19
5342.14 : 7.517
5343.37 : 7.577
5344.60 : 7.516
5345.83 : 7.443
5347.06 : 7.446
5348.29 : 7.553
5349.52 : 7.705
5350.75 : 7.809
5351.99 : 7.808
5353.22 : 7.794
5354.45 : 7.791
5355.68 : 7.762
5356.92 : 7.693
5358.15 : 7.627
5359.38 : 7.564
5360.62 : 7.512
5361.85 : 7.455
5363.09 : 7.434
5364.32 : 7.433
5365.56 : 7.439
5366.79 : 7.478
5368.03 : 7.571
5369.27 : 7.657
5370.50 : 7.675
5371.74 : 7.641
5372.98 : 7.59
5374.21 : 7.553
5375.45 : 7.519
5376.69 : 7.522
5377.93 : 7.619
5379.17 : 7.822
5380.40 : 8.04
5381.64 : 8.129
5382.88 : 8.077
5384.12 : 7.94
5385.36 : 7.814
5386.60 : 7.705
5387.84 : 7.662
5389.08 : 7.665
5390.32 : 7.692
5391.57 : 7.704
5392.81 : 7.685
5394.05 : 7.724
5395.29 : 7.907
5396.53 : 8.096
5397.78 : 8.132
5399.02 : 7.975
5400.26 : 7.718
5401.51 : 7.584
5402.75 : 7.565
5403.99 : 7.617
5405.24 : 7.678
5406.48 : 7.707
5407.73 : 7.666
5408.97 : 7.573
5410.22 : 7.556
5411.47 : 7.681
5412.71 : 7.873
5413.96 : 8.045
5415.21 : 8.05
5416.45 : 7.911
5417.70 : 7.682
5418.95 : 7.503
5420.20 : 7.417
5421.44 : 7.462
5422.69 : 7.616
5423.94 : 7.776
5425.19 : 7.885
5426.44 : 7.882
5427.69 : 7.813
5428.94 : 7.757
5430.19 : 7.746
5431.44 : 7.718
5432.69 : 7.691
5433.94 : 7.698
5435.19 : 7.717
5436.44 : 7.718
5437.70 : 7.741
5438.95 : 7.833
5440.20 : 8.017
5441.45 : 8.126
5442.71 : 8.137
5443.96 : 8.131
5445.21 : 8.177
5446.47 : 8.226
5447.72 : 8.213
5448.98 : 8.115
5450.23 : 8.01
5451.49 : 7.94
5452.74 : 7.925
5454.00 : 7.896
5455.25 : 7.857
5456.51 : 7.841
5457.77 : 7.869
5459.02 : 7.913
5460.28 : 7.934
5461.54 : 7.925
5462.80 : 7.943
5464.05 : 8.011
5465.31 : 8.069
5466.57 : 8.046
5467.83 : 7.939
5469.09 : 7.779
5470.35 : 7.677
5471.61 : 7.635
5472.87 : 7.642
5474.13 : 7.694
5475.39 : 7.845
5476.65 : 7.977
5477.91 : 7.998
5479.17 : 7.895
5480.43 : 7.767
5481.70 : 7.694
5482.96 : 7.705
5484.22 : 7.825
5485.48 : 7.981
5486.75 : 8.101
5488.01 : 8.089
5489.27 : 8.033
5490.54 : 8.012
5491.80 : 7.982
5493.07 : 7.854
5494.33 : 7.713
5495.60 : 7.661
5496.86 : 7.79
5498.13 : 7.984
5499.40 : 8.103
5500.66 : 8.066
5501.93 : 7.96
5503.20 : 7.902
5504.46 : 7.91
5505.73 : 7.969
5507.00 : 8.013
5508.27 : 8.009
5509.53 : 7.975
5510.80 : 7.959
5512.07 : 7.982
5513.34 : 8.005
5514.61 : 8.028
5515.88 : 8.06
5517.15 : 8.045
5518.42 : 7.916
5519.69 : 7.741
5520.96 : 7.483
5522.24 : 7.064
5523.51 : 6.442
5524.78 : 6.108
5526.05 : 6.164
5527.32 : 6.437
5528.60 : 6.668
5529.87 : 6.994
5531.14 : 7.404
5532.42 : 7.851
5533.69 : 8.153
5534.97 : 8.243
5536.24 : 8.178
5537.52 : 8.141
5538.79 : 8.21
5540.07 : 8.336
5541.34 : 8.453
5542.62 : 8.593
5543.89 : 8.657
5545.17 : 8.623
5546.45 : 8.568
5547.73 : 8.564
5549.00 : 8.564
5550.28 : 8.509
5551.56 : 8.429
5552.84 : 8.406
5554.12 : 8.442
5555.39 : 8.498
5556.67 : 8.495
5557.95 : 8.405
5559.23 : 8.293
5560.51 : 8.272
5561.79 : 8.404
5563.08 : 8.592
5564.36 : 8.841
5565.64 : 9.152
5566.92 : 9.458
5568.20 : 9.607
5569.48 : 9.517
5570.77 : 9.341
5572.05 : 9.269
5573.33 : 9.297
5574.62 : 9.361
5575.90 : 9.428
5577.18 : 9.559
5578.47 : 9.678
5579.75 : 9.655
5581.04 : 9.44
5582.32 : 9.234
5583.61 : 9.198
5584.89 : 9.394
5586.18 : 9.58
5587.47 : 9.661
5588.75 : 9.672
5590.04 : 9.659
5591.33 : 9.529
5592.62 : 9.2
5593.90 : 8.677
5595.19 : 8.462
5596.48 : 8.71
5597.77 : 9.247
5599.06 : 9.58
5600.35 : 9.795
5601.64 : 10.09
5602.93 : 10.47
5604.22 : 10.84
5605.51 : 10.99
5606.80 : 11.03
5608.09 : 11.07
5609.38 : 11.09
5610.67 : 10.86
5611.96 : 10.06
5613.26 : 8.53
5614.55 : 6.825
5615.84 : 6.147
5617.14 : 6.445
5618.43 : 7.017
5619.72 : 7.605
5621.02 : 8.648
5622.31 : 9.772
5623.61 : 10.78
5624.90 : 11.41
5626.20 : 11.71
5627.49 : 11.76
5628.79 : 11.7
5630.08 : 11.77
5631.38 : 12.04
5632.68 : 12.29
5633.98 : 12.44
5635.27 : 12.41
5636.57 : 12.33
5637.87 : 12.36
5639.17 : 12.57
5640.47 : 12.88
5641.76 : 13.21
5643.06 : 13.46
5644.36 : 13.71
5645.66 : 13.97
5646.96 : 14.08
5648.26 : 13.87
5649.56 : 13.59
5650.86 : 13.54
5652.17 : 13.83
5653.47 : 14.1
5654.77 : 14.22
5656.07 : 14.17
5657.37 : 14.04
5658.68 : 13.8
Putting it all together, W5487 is 0.271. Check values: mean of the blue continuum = 9.05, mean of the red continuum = 10.6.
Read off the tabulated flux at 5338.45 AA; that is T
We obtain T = 5.851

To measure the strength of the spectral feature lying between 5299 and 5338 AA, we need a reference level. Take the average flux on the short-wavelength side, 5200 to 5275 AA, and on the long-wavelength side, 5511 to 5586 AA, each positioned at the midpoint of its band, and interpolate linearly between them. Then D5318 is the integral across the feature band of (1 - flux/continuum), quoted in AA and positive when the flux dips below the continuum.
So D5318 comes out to 6.11 AA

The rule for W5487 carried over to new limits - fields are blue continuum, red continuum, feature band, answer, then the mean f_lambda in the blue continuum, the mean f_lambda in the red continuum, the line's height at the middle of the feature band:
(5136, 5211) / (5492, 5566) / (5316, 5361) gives 0.21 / 9.09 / 7.98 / 8.58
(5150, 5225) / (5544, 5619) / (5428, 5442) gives 0.16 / 8.92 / 9.13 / 9.05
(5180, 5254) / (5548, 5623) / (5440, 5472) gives 0.12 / 8.48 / 9.14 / 8.9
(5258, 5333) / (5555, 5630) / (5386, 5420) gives 0.06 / 7.53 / 9.42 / 8.21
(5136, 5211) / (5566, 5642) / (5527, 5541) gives 0.26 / 9.09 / 10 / 9.87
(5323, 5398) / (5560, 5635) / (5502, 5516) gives 0.11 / 7.32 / 9.67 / 8.79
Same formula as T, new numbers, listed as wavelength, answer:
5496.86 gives 7.79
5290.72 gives 7.426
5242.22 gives 8.169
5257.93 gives 8.209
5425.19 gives 7.885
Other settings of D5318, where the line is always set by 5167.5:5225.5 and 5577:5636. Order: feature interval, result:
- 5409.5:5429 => 3.3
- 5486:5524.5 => 6.9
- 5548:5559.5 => 1.5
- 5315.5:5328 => 2.5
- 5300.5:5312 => 2.0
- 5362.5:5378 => 2.8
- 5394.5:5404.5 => 1.6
